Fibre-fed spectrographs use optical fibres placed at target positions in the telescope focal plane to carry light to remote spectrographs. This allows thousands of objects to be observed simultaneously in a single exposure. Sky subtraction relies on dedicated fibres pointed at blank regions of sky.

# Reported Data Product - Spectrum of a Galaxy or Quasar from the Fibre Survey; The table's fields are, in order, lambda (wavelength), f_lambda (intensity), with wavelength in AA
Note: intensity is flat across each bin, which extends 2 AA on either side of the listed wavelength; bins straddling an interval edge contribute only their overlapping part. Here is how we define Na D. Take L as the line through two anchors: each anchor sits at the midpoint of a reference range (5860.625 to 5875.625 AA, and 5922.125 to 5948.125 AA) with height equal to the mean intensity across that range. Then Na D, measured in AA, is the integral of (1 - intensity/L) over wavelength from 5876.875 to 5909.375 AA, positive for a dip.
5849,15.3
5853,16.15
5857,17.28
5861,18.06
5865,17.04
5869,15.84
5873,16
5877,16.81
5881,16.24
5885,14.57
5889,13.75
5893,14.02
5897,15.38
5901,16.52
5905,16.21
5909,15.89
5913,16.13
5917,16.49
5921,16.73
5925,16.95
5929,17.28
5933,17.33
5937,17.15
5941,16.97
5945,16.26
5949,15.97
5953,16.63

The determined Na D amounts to 2.6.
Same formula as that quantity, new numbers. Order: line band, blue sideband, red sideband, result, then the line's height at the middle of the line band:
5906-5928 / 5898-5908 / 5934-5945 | 0.0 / 16.5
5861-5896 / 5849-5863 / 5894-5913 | 1.6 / 16.4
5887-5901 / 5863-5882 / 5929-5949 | 1.6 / 16.5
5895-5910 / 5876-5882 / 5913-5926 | 0.5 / 16.6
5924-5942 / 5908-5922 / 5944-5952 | -1.0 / 16.2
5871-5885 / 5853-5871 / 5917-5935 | 0.7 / 17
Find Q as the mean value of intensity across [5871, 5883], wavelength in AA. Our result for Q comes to 16.3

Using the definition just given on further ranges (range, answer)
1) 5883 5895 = 14.1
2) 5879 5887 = 15.4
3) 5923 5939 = 17.2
